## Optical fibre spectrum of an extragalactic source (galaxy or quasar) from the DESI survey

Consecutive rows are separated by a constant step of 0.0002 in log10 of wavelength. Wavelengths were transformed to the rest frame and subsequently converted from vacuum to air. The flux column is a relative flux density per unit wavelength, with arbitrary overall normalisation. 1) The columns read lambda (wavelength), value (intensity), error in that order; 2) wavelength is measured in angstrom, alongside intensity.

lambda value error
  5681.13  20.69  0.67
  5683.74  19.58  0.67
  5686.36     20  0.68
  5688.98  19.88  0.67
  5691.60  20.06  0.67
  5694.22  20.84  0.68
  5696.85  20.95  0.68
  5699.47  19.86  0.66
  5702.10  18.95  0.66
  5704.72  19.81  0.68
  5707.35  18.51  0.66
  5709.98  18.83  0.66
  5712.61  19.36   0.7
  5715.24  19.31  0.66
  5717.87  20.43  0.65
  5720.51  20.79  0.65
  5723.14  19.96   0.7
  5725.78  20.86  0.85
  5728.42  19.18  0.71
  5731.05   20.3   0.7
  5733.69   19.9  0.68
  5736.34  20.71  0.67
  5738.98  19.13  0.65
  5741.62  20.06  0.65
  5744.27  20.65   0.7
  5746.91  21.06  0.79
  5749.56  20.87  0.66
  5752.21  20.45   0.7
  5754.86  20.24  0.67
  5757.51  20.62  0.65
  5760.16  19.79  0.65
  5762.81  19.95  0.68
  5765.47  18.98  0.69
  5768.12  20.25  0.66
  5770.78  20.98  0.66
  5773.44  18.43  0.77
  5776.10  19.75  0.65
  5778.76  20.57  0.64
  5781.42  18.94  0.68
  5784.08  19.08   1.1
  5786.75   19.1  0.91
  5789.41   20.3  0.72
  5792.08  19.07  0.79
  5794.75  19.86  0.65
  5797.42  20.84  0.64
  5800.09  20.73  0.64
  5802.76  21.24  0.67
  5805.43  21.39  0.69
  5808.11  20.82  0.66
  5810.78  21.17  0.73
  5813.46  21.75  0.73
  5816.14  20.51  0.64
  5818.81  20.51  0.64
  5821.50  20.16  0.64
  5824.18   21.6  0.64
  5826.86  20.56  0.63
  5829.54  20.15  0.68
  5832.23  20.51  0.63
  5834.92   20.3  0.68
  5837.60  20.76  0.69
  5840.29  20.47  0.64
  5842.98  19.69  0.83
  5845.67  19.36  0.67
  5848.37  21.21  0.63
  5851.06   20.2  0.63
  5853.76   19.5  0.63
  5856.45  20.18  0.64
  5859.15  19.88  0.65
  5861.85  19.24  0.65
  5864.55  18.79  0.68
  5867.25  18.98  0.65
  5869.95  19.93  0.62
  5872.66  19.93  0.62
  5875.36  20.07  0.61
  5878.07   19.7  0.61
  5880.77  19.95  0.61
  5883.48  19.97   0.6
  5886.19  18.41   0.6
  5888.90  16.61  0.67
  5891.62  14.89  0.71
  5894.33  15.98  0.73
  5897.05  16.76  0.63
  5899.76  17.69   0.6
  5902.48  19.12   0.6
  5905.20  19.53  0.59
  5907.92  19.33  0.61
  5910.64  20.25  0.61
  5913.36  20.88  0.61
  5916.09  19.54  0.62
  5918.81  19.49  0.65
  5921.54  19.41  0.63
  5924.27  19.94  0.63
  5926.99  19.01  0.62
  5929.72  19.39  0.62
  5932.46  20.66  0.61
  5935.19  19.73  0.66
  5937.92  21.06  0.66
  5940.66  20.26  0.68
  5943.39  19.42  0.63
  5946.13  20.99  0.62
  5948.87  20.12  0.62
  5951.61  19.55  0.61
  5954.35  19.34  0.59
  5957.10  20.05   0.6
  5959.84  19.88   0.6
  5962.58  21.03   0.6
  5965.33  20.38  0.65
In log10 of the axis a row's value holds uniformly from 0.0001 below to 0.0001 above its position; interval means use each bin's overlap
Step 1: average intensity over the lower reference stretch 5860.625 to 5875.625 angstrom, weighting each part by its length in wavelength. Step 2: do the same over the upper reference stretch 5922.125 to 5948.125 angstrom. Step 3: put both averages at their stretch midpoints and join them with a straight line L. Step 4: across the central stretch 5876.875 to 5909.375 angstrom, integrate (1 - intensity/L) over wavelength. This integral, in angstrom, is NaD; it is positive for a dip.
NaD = 2.50 angstrom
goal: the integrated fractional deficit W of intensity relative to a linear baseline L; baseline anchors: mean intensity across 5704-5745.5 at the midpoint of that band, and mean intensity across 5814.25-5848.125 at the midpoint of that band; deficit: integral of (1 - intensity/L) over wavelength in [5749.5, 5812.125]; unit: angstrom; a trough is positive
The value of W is 0.1 angstrom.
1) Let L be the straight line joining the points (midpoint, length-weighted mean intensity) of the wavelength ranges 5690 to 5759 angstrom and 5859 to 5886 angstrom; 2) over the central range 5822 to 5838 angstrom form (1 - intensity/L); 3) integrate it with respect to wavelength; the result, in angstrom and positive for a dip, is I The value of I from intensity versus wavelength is -0.7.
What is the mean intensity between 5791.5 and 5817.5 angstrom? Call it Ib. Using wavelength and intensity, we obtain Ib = 20.8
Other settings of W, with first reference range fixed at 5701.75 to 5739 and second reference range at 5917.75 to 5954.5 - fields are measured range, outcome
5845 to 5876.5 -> 0.1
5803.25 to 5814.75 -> -0.8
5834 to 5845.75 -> -0.2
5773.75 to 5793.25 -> 0.3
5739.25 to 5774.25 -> -0.7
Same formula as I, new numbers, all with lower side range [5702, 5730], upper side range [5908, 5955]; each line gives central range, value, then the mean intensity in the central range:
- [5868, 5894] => 1.5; 18.7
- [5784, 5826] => -1.6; 20.6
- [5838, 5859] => -0.3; 20.1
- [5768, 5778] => 0.0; 19.8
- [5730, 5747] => -0.4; 20.2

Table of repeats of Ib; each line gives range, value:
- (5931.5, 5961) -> 20.1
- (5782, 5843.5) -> 20.5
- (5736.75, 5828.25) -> 20.3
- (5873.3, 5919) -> 18.7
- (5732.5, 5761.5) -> 20.3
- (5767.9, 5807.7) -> 20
